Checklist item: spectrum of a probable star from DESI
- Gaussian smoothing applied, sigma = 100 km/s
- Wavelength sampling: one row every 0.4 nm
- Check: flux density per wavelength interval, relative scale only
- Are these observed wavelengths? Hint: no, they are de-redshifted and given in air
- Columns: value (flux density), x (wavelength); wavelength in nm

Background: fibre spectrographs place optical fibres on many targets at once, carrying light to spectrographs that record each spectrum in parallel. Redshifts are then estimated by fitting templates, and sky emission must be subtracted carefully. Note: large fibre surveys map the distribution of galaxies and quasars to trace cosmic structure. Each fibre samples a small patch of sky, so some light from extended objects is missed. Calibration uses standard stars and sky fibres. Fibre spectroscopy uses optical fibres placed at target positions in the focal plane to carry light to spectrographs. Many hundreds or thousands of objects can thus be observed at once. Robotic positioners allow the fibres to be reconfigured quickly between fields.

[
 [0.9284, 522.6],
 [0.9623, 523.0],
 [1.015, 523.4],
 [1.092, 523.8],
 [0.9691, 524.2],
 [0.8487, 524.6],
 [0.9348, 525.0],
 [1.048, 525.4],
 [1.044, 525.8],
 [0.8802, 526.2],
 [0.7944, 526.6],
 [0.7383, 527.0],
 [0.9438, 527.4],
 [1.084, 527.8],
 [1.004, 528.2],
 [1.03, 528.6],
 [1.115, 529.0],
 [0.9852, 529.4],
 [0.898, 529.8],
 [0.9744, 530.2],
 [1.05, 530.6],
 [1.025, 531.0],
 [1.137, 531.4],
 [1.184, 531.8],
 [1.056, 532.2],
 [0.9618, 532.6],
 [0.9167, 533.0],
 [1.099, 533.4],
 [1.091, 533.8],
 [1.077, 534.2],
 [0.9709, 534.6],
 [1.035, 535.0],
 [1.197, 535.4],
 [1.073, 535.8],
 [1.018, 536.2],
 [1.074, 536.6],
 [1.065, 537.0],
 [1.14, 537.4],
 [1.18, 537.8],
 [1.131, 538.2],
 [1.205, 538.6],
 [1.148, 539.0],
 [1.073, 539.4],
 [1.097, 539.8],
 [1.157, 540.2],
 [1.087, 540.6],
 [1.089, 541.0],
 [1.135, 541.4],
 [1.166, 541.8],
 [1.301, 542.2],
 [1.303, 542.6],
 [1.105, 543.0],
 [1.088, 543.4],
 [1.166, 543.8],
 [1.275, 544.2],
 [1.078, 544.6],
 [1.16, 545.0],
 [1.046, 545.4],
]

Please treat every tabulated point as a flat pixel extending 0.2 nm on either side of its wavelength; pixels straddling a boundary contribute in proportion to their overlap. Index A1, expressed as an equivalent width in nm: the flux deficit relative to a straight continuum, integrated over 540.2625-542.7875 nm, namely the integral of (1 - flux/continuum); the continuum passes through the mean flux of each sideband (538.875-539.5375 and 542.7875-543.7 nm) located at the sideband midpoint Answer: -0.16 nm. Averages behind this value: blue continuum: 1.11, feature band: 1.18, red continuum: 1.11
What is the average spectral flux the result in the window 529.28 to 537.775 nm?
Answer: 1.05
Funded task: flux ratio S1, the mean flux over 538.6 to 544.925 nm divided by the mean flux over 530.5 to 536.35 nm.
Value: 1.1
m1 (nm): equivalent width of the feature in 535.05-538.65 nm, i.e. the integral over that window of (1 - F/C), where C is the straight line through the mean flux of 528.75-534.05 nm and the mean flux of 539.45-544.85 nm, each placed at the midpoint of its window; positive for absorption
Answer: -0.05 nm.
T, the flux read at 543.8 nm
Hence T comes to 1.166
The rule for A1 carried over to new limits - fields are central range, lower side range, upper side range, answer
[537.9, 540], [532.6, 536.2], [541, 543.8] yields -0.023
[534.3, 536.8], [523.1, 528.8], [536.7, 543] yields 0.065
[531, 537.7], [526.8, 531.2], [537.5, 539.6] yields 0.042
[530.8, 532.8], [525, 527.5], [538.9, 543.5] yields -0.152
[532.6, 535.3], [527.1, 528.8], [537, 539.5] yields 0.125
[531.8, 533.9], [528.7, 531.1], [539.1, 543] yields 0.019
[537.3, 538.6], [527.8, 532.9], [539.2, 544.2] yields -0.054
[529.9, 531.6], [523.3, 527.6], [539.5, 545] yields -0.055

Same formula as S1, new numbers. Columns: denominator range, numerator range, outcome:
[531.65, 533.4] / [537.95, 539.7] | 1.10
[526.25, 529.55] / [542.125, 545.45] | 1.22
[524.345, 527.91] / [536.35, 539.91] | 1.22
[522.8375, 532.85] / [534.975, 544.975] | 1.15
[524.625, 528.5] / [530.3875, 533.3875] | 1.12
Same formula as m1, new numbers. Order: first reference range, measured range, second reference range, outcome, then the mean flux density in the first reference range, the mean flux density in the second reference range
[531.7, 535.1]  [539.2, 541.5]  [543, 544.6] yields 0.02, 1.04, 1.16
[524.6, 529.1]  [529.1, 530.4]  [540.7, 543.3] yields 0.04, 0.957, 1.18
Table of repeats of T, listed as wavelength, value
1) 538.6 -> 1.205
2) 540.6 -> 1.087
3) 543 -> 1.105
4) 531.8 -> 1.184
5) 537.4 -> 1.14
